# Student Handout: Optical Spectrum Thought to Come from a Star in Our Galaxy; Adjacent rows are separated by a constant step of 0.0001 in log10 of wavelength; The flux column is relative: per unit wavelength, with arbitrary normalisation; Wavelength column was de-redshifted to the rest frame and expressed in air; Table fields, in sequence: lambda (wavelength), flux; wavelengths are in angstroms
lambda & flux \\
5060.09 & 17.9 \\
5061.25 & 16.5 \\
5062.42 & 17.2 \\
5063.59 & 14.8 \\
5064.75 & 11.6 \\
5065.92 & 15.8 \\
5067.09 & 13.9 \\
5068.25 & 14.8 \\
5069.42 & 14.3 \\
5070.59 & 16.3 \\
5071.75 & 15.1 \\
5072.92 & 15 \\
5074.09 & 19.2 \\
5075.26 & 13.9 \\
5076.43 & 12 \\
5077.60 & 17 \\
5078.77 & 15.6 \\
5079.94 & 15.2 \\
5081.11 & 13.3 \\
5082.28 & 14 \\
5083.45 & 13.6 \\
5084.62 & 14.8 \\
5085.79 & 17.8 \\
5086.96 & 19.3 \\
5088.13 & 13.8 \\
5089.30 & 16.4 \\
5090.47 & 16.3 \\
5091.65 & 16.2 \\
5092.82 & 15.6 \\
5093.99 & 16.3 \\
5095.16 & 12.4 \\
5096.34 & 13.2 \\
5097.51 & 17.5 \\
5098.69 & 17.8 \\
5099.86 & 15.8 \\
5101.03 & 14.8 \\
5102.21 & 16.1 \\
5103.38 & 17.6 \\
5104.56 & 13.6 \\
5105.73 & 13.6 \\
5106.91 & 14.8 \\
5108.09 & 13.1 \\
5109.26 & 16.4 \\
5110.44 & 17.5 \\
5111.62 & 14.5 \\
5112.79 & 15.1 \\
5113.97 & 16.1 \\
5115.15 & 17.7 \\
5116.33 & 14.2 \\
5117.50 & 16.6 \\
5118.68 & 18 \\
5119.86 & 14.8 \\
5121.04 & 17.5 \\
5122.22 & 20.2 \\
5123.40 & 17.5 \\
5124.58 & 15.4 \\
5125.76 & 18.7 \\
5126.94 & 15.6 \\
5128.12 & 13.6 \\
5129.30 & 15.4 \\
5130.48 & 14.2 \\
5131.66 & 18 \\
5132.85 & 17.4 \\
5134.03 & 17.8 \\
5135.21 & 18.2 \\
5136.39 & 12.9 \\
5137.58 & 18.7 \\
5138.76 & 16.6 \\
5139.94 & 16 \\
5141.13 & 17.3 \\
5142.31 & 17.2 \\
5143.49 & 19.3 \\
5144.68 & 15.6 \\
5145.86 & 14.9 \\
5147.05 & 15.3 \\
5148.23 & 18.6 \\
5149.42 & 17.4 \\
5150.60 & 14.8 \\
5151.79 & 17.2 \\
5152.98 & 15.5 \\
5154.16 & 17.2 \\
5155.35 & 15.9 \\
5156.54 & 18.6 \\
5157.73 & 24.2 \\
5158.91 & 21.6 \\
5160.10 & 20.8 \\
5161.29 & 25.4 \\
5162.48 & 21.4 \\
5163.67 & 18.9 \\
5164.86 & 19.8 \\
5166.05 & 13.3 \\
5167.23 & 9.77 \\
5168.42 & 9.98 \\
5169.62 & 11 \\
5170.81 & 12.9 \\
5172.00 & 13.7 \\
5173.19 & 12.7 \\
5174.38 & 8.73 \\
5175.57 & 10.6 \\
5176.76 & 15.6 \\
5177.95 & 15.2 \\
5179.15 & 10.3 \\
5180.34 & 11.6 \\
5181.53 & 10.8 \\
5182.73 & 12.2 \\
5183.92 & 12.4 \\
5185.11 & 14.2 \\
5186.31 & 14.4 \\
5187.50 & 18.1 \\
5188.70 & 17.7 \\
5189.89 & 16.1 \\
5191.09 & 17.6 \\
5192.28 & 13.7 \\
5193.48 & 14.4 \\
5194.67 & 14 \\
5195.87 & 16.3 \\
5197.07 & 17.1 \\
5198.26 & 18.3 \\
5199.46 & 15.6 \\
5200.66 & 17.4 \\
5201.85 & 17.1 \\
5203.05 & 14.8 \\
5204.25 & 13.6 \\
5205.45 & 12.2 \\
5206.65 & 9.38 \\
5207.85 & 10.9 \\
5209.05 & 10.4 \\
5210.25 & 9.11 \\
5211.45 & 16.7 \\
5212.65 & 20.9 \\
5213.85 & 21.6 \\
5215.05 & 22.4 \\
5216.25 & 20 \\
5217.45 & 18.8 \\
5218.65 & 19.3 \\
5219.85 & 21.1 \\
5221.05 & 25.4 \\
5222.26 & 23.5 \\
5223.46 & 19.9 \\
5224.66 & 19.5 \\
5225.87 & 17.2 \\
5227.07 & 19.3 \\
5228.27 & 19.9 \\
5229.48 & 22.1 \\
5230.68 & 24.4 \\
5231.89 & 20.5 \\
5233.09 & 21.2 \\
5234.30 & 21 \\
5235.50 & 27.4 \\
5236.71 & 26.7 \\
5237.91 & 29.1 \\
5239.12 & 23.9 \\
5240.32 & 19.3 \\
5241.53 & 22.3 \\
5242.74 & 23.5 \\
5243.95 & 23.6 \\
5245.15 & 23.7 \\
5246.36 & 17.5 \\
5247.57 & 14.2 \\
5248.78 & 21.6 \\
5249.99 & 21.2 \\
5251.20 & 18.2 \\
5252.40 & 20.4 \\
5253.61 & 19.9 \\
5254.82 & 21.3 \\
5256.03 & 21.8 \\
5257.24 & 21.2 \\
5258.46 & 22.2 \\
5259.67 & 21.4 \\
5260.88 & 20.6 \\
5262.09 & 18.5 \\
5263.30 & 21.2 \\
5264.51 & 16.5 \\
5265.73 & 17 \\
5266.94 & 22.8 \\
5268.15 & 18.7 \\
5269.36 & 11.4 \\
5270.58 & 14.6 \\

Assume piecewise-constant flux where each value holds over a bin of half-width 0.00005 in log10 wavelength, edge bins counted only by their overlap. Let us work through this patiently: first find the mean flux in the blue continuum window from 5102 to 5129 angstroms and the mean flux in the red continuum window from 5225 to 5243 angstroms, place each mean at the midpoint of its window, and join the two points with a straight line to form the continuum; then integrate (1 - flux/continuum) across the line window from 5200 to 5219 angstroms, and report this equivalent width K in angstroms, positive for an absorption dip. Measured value 4.7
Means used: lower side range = 16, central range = 15.9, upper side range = 22.5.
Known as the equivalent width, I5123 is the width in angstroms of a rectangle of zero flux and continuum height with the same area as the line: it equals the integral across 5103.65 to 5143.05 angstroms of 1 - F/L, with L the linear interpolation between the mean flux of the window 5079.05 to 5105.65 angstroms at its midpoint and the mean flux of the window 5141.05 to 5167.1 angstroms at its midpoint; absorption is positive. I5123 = 1.4 angstroms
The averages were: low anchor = 15.5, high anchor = 18.1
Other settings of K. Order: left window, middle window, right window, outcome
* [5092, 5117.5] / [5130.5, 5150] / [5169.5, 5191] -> -3.2 angstroms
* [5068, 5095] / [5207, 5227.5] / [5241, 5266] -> 1.0 angstroms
